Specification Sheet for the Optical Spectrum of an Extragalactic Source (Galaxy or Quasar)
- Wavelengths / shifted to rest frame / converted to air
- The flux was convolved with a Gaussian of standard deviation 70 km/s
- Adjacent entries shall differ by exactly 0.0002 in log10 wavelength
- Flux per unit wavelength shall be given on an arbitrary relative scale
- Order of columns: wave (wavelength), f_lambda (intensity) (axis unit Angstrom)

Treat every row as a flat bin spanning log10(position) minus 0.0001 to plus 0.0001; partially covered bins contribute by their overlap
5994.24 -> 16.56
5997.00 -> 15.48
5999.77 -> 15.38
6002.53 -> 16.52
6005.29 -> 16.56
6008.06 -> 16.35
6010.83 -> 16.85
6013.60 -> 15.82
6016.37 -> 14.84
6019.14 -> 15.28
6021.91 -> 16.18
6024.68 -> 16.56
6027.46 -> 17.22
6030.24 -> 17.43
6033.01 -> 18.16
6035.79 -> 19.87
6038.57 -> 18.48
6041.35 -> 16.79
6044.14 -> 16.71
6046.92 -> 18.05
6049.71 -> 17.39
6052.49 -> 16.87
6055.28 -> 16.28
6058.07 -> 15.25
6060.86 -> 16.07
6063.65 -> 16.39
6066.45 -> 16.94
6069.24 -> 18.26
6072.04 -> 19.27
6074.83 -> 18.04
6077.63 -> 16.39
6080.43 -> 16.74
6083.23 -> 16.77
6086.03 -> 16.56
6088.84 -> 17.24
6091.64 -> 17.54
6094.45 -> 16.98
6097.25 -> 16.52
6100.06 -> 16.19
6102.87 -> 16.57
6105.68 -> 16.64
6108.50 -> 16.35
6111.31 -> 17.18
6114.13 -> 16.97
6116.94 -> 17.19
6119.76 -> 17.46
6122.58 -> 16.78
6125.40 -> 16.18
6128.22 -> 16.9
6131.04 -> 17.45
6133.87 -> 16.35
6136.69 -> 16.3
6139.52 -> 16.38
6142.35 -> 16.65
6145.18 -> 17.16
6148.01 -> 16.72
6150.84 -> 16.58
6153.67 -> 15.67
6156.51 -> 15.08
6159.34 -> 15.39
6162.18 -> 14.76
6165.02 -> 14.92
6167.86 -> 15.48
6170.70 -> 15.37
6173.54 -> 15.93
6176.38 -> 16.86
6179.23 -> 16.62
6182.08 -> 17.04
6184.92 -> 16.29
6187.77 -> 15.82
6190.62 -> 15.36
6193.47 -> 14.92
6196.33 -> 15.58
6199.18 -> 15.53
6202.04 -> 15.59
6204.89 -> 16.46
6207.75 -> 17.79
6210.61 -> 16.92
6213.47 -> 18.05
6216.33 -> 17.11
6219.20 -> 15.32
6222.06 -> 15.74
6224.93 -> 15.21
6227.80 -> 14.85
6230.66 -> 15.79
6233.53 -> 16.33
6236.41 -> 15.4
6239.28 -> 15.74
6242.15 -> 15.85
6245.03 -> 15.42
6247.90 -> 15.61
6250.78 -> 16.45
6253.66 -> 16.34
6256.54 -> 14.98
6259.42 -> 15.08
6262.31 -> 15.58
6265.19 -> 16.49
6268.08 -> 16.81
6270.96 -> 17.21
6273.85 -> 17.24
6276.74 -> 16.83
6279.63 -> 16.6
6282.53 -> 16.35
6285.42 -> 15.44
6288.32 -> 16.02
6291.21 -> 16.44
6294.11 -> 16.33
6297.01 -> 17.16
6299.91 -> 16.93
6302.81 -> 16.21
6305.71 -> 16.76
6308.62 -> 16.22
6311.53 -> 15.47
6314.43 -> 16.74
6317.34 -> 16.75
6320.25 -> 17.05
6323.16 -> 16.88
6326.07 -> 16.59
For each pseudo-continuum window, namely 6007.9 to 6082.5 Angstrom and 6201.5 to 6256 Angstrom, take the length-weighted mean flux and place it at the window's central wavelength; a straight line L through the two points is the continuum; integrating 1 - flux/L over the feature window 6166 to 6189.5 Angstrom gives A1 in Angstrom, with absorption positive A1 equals 0.3 Angstrom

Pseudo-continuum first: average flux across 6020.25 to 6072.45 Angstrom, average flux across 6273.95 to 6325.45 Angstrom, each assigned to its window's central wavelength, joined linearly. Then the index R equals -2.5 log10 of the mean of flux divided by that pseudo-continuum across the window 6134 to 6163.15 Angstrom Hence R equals 0.05 mag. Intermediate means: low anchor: 17.2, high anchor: 16.5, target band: 16.1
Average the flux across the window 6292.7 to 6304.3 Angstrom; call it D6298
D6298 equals 16.7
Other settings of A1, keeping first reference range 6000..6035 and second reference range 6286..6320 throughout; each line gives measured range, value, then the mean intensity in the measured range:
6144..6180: 1.34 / 15.9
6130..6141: -0.07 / 16.6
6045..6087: -1.33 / 17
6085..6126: -0.87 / 16.8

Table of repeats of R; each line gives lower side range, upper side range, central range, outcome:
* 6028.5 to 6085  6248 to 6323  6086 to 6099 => 0.01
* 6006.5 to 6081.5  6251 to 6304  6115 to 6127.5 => -0.01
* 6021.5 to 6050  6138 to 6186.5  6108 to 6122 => -0.03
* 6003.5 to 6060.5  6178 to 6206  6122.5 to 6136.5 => -0.03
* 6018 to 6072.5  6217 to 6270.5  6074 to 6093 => -0.01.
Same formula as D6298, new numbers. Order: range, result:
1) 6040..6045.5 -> 16.7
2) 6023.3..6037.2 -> 17.8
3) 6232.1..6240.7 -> 15.8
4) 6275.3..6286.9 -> 16.3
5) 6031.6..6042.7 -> 18.3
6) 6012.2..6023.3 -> 15.5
